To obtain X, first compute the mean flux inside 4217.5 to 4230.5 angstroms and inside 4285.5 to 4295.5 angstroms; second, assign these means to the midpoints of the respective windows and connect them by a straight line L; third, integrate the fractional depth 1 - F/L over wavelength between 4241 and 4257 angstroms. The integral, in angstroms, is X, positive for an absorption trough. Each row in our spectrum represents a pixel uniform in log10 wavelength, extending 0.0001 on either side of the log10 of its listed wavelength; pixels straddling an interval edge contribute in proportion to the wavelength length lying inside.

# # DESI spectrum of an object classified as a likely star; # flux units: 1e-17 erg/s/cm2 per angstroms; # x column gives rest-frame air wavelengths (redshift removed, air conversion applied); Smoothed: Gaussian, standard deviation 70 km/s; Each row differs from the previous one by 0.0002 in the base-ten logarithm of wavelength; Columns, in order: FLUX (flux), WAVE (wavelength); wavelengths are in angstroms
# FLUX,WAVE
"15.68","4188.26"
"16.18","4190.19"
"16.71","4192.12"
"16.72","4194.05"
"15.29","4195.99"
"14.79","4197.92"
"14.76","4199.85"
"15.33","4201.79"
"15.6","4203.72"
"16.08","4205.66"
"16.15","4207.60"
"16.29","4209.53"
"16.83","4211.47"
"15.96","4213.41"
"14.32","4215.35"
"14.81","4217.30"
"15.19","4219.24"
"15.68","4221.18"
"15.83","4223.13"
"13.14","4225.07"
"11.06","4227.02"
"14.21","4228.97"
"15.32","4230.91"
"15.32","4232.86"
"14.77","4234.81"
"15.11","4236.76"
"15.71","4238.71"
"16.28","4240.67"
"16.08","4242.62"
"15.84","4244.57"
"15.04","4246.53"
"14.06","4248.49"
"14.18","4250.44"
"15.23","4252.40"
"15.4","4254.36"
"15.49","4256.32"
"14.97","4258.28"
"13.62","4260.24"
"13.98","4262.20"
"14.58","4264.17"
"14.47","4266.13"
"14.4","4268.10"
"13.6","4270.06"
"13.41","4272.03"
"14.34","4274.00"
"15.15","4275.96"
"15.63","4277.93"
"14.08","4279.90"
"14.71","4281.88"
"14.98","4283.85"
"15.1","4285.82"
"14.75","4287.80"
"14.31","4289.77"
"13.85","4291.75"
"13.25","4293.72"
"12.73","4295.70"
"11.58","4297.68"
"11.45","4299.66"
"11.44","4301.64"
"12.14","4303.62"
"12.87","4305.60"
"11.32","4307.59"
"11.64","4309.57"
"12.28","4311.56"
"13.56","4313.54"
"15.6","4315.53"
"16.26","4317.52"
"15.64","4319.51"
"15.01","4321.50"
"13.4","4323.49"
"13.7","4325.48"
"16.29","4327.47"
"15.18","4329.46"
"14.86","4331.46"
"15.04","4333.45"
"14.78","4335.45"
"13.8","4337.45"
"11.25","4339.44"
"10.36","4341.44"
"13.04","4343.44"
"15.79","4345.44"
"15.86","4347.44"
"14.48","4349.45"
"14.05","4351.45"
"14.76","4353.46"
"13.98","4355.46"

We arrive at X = -1.1 angstroms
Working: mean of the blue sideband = 14.3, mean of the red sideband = 14.1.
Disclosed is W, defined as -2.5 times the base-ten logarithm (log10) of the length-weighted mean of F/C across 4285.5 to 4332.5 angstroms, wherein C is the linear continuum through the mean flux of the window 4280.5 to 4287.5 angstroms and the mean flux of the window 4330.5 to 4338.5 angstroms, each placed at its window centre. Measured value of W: 0.08 mag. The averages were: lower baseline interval 14.8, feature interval 13.7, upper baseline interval 14.6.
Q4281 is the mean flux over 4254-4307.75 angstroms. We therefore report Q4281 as 13.9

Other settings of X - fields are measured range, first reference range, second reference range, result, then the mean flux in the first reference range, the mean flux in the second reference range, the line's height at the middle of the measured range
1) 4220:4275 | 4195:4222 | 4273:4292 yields 1.5 angstroms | 15.5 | 14.7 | 15.1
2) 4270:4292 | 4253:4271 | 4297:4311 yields -2.1 angstroms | 14.5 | 11.8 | 13.3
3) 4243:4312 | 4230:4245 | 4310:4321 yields 5.2 angstroms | 15.5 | 14.5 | 15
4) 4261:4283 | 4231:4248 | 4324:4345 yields 0.8 angstroms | 15.5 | 13.9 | 14.9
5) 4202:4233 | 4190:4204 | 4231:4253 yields 0.7 angstroms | 15.6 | 15.2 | 15.5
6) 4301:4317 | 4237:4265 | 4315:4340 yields 2.2 angstroms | 15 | 14.7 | 14.8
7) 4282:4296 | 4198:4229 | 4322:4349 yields 0.2 angstroms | 15.1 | 14.1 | 14.5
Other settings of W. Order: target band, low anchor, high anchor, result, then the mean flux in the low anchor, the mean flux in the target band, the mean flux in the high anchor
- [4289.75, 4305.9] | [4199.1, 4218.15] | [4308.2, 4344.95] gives 0.15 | 15.6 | 12.5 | 14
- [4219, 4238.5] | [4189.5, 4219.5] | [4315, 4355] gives 0.06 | 15.7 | 14.6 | 14.4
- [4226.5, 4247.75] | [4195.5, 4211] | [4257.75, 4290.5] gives 0.00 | 15.6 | 15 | 14.5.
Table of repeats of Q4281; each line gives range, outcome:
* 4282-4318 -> 13.3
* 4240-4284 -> 14.7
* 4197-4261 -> 15.1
